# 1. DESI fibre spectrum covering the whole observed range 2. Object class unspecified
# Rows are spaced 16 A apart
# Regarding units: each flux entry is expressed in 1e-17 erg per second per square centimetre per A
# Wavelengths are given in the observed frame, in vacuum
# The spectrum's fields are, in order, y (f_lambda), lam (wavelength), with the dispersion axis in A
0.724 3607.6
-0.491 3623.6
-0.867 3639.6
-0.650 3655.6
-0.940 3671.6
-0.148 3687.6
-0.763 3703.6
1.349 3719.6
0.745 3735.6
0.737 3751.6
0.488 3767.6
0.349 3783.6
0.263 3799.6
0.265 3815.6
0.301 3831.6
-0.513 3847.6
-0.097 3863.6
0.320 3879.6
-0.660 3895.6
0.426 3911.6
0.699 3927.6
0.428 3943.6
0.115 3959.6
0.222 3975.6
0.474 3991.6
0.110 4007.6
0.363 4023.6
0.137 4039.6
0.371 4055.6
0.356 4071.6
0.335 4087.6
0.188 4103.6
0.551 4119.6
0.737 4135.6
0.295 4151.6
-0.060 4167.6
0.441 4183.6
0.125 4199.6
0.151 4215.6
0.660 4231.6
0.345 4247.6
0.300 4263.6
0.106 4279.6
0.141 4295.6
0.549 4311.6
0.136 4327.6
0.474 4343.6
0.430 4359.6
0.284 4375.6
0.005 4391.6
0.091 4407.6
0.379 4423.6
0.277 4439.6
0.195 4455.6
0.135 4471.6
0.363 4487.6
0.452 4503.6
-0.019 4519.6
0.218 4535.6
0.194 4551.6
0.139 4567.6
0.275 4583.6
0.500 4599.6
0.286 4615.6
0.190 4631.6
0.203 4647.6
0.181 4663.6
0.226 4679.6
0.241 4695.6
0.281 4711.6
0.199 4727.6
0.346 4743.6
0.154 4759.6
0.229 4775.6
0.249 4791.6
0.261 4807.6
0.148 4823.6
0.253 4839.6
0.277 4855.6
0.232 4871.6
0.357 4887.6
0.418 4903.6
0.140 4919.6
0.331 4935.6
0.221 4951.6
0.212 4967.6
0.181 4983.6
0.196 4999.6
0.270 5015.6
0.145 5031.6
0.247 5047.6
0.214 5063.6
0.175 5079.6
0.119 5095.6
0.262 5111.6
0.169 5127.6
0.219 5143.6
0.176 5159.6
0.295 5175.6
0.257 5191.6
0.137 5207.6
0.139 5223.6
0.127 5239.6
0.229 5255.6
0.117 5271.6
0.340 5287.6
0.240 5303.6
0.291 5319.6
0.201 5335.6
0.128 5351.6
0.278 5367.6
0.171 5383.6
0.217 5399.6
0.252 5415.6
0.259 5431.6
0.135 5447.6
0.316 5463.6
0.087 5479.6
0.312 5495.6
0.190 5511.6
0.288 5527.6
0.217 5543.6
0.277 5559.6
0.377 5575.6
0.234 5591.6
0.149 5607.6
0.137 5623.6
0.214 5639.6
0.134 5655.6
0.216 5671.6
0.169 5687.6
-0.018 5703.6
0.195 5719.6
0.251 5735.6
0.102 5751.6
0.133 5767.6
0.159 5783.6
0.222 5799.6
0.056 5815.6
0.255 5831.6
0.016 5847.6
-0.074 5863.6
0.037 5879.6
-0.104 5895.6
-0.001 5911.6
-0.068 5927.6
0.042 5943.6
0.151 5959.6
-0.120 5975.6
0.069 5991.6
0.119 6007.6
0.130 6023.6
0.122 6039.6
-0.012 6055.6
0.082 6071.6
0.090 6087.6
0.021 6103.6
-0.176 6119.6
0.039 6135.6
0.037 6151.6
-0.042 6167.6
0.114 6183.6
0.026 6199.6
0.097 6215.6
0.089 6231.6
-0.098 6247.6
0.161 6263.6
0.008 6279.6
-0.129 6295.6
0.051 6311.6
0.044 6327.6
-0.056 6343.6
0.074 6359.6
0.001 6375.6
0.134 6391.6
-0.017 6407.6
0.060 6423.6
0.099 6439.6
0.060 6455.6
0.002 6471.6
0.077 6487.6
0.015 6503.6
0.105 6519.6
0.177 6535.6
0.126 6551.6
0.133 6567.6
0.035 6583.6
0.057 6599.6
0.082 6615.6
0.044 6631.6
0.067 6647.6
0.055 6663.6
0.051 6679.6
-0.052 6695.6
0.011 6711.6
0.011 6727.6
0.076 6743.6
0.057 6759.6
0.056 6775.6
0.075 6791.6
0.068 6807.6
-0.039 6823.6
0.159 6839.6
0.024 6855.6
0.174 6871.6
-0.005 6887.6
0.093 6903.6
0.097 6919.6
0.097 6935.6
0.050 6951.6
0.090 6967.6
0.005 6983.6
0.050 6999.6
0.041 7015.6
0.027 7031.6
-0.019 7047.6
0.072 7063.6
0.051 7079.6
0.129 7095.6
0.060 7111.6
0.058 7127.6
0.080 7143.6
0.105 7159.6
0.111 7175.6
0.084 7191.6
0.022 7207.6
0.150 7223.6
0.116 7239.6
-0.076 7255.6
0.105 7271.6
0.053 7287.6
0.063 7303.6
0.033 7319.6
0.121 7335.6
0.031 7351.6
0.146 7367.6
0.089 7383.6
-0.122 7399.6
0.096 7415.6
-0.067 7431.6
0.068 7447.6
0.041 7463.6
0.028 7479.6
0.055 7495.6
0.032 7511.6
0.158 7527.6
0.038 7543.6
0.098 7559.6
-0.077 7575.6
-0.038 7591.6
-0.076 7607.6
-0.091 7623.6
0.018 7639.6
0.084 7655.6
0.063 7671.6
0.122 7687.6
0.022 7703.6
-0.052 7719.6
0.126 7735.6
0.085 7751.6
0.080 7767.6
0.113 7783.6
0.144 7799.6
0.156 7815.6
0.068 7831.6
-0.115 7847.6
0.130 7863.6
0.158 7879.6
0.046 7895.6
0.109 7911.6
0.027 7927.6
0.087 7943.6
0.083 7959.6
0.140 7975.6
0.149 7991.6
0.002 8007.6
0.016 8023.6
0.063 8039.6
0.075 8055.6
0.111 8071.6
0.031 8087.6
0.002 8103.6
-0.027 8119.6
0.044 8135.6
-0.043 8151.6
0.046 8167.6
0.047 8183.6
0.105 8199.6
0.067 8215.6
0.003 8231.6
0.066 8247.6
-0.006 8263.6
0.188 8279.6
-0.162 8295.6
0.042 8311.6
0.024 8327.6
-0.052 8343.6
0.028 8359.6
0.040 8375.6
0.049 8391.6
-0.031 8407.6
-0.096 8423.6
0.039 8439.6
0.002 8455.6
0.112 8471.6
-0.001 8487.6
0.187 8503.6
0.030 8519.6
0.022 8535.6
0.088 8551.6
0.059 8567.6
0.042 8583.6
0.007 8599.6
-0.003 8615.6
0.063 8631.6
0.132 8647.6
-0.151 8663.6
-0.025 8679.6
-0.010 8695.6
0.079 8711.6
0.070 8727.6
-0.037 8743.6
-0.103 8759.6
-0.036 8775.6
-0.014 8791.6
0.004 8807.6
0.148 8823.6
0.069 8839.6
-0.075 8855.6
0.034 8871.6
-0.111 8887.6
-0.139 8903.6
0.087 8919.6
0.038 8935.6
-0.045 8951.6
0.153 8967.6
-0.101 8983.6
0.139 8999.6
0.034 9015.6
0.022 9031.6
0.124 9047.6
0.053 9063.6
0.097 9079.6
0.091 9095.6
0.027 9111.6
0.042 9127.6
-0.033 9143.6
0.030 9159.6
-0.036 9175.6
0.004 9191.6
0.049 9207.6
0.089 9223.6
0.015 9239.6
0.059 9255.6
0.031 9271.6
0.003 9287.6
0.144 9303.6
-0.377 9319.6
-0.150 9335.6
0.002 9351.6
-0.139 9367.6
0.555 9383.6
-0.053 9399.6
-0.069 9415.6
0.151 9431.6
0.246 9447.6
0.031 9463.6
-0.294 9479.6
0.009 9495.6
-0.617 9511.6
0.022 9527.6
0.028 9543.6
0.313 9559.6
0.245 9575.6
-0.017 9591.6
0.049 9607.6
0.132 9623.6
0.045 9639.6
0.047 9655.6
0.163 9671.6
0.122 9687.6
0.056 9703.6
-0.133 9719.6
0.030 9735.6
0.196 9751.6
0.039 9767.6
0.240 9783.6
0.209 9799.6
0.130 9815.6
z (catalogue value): 1.57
